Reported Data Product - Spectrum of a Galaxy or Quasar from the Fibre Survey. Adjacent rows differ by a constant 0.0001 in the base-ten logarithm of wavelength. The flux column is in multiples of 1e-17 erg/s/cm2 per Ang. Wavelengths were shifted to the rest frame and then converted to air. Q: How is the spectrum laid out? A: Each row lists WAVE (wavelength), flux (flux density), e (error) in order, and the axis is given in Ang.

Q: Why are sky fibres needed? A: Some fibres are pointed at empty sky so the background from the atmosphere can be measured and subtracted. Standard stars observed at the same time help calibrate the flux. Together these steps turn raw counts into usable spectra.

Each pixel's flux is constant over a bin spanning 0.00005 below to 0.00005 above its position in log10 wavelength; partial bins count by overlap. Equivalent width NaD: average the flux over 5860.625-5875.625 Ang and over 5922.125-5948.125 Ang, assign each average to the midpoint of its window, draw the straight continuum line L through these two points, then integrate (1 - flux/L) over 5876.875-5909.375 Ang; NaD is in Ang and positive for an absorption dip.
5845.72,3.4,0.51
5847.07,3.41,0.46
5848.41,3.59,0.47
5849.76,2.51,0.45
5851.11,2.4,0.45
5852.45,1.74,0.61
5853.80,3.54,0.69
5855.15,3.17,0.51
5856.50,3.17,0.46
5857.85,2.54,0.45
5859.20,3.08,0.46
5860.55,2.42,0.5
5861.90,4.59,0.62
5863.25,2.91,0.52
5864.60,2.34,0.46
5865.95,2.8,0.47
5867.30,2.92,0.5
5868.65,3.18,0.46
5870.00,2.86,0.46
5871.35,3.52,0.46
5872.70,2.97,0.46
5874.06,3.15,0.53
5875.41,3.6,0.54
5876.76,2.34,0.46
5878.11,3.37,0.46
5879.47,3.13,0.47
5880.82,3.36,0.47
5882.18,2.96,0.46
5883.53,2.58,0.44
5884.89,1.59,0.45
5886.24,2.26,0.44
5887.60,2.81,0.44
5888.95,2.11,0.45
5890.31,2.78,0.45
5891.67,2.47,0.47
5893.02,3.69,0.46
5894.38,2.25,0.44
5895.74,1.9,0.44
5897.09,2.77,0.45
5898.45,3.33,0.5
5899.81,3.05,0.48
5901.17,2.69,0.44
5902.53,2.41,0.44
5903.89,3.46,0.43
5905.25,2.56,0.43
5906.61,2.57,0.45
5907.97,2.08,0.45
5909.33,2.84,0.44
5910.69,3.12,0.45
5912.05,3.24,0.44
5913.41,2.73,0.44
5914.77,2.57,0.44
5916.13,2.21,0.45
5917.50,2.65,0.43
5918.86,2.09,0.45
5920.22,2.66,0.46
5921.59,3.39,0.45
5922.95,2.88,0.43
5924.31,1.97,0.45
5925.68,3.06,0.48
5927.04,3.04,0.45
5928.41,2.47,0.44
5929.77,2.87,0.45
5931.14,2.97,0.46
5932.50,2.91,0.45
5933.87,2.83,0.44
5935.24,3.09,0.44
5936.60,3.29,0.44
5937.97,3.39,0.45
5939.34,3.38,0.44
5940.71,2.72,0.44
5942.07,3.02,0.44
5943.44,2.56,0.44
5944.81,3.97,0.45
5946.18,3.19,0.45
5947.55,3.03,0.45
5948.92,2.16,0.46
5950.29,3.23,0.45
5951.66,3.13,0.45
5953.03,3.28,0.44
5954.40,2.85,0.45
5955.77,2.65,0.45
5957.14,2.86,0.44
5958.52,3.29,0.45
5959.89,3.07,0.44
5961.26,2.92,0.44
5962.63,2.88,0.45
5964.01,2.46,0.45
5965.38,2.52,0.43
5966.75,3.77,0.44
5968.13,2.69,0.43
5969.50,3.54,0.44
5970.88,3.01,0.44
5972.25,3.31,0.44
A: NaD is 3.9 Ang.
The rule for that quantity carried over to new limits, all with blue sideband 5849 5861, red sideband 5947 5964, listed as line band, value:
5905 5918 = 0.84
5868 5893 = -0.64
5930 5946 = -1.14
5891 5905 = 0.12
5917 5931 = 0.73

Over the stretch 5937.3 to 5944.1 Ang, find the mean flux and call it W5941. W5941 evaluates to 3.02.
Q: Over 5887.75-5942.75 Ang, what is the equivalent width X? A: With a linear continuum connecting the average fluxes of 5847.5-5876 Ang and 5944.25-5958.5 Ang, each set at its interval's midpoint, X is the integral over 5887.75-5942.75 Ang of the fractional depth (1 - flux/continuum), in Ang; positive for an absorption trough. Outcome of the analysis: 4.28 Ang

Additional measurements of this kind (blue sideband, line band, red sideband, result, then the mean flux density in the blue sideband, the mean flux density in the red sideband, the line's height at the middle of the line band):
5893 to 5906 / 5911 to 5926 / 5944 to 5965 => 0.86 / 2.76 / 2.99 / 2.84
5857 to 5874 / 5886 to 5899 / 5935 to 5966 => 1.59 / 3.02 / 3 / 3.01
